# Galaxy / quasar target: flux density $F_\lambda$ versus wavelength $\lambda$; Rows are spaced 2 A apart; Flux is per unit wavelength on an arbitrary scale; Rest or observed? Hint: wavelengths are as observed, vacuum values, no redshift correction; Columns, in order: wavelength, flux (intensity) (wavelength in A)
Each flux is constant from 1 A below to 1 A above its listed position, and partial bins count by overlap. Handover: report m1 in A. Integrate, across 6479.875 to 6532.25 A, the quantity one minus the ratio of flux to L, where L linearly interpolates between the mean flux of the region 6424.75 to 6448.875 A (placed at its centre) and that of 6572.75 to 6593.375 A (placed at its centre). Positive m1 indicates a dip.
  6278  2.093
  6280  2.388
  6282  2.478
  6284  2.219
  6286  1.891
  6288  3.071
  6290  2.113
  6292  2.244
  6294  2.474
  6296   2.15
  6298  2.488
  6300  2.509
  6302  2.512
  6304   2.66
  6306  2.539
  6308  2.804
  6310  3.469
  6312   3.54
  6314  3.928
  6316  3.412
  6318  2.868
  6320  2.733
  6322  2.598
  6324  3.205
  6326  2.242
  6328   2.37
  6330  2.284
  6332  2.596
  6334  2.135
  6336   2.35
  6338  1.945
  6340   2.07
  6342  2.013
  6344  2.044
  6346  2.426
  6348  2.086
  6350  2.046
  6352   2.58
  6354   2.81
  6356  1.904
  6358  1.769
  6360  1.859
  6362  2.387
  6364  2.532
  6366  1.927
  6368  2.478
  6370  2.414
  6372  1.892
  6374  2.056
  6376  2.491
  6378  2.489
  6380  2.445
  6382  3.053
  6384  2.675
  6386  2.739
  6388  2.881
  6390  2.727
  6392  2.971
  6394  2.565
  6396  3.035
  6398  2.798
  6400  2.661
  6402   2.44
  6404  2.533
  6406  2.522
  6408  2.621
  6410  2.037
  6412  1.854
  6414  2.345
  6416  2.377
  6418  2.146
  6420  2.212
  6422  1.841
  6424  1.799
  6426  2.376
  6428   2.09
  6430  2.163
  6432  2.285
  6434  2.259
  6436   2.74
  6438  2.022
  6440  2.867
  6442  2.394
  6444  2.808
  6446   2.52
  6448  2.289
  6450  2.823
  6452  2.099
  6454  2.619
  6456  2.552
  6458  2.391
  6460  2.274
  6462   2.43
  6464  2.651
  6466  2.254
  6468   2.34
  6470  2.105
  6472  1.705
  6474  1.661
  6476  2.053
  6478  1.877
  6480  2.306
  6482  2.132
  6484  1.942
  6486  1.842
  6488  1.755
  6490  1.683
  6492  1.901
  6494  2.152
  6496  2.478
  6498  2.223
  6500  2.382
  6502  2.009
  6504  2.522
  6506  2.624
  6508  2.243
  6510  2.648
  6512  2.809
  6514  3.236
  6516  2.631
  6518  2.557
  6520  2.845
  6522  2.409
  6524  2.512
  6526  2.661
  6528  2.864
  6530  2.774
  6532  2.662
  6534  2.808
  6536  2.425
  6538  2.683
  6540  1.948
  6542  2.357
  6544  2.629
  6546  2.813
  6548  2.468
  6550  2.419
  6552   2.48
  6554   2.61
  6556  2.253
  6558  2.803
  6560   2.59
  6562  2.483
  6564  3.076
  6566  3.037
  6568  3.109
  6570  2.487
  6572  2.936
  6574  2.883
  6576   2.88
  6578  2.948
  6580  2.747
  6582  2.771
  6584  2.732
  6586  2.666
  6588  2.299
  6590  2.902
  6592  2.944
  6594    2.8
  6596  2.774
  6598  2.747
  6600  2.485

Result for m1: 3.7 A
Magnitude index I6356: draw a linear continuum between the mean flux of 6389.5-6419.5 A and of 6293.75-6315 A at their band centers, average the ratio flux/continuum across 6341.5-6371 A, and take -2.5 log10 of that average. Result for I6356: 0.196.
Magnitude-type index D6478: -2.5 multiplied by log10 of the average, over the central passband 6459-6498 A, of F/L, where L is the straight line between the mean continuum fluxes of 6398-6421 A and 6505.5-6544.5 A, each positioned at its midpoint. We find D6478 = 0.20 mag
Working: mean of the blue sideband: 2.36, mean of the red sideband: 2.62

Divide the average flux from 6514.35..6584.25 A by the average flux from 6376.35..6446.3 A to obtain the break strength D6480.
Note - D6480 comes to 1.1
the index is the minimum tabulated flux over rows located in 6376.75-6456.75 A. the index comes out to 1.799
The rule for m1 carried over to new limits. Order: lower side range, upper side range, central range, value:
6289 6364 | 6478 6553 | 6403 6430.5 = 2.8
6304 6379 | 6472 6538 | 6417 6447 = 1.3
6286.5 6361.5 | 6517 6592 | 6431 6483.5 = 5.6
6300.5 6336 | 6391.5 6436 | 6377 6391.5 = -1.3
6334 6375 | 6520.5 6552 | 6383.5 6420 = -4.2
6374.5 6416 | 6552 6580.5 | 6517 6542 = 1.3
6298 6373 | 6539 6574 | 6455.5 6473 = 1.9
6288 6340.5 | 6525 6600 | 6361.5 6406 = 1.6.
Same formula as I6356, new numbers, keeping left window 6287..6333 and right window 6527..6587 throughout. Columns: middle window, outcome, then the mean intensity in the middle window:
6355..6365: 0.286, 2.09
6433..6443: 0.104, 2.46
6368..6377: 0.209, 2.24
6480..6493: 0.374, 1.91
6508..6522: -0.014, 2.72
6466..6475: 0.332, 1.99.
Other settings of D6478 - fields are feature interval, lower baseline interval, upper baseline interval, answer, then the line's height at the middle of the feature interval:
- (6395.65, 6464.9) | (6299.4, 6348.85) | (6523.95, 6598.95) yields 0.11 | 2.65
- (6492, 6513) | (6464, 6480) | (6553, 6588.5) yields -0.05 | 2.27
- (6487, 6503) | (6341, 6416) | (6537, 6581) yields 0.24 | 2.57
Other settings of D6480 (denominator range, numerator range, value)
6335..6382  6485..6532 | 1.09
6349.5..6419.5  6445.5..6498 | 0.90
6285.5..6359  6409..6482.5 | 0.90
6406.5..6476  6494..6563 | 1.11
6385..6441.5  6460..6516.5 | 0.92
